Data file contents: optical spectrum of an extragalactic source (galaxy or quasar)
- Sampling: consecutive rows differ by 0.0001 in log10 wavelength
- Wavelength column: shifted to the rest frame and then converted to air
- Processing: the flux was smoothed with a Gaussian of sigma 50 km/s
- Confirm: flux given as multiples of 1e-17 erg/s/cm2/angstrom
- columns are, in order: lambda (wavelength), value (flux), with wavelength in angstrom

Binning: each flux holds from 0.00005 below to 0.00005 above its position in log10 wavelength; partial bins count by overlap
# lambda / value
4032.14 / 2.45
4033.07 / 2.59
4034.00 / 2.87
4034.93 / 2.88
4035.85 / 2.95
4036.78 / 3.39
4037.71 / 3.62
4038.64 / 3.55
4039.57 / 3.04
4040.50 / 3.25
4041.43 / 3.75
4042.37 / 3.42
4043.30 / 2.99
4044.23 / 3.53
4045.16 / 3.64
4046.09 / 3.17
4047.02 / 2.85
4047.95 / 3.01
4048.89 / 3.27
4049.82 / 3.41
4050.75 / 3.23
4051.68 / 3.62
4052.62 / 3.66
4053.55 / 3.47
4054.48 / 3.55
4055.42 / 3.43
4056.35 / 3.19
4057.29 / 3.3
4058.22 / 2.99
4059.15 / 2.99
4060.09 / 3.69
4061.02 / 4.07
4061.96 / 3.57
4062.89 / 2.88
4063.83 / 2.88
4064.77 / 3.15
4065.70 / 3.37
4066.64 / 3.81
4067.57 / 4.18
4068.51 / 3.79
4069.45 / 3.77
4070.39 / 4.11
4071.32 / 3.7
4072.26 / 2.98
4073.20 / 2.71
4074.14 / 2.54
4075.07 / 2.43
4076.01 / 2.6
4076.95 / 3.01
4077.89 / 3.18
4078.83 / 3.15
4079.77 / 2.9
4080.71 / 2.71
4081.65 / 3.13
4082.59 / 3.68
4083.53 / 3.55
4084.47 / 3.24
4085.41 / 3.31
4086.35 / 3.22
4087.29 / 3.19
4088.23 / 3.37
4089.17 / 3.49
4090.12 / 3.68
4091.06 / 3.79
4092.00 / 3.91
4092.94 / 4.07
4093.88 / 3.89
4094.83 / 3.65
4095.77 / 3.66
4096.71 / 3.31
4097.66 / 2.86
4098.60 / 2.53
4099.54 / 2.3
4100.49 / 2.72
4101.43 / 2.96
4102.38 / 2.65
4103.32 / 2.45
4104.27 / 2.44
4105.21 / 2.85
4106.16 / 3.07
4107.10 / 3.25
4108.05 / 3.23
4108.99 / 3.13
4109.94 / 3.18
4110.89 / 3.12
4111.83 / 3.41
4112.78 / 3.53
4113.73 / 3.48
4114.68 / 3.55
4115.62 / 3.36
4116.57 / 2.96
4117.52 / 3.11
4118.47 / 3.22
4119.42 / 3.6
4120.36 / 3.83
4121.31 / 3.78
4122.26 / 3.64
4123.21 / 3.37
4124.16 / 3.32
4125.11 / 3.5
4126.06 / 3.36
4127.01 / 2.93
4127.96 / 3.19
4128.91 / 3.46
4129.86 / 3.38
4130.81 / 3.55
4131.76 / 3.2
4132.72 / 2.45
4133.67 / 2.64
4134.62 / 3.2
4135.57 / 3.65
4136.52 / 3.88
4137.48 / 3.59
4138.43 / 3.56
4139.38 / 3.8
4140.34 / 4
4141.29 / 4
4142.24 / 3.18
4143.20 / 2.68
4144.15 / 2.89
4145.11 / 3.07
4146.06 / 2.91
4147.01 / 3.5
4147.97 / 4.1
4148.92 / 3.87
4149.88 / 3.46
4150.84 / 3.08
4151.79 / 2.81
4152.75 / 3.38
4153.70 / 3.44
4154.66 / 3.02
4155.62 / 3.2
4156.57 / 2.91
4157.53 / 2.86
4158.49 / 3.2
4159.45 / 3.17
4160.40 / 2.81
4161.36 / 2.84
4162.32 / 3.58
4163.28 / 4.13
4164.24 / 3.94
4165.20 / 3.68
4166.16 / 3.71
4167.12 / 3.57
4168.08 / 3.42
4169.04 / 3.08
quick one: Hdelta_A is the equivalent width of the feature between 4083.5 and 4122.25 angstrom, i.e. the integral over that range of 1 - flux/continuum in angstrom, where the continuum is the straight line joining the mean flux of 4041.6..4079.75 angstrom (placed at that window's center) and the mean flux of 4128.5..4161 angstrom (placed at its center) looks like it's 0.35 angstrom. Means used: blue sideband 3.31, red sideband 3.29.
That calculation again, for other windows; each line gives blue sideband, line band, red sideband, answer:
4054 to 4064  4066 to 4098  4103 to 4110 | -2.32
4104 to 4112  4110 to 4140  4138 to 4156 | -1.59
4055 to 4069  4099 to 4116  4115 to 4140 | 1.77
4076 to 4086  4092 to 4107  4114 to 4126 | 1.03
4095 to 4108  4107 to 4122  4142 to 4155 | -1.93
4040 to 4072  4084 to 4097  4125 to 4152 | -0.64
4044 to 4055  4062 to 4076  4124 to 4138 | 0.23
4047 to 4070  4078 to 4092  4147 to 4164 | 0.22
